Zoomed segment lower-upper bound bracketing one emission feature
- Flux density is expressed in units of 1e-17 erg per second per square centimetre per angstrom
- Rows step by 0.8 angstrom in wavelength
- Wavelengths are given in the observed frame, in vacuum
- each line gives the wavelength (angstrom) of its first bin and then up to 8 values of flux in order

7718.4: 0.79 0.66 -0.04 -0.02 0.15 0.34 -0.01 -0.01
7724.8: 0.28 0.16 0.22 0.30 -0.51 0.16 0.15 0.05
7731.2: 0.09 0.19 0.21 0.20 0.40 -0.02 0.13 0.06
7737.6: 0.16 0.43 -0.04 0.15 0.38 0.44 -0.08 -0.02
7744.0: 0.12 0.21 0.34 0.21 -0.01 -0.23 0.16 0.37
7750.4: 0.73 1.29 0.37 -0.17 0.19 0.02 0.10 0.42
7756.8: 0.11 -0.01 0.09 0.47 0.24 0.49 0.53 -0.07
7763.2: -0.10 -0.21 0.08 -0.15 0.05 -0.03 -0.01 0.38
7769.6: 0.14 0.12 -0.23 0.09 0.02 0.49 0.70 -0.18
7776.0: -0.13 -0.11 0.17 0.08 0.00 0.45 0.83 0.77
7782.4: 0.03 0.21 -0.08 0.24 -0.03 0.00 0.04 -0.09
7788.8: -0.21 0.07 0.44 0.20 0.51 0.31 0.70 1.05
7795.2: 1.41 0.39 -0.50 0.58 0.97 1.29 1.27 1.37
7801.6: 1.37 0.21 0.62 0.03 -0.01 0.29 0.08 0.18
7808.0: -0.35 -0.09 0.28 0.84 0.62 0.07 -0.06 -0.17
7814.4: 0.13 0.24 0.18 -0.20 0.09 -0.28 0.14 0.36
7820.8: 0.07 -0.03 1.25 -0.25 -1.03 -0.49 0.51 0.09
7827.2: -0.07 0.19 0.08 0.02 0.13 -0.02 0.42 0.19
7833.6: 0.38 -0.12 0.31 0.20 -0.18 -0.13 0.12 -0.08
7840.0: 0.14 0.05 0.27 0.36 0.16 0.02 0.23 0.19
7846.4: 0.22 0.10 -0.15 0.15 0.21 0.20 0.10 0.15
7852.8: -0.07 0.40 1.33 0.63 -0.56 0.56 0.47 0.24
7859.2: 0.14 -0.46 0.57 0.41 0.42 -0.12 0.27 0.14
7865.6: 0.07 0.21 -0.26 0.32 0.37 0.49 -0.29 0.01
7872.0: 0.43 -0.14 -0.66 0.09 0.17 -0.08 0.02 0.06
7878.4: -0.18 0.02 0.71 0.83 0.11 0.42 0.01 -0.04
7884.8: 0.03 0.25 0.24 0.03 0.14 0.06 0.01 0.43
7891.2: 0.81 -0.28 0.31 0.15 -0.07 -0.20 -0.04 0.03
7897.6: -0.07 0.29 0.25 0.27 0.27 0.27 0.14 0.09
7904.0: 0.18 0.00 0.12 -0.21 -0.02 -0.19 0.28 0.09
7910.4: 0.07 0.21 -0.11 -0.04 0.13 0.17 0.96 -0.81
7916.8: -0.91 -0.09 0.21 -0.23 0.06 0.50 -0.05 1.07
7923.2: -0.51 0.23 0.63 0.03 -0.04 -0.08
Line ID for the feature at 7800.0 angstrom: [O II] 3727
